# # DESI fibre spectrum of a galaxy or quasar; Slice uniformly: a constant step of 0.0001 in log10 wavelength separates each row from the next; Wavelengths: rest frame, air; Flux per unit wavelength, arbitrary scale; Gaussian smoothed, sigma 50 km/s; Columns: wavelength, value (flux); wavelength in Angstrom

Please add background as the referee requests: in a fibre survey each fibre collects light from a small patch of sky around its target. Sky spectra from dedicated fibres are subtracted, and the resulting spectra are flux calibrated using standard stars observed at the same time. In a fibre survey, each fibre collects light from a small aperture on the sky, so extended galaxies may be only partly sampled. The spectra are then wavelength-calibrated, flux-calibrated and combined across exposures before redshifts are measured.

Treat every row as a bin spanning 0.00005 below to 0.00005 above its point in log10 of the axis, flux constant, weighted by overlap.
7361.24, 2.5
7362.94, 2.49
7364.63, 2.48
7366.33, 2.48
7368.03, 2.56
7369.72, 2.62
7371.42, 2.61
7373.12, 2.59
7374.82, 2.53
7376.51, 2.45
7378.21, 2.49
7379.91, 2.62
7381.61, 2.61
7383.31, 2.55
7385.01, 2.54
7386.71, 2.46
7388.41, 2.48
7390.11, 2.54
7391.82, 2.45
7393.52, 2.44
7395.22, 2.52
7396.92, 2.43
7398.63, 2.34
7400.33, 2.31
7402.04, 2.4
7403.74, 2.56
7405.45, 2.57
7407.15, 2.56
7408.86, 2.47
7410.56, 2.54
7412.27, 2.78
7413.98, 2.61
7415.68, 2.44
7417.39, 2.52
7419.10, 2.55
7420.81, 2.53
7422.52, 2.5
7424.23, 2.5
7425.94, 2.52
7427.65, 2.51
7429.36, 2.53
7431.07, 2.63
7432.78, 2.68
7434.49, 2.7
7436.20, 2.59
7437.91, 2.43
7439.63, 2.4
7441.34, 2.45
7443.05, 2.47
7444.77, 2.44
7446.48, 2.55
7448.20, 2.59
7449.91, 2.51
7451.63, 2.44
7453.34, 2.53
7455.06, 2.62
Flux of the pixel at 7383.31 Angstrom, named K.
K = 2.55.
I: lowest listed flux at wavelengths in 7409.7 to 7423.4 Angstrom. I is 2.44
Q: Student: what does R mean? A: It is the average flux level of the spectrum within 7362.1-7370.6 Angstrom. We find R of 2.53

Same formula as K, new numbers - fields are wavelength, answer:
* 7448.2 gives 2.59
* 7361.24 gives 2.5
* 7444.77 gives 2.44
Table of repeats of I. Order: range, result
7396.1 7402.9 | 2.31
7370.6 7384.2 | 2.45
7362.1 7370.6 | 2.48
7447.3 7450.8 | 2.51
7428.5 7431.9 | 2.53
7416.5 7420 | 2.52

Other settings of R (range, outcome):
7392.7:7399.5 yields 2.43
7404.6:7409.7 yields 2.53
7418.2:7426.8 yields 2.52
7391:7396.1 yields 2.47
